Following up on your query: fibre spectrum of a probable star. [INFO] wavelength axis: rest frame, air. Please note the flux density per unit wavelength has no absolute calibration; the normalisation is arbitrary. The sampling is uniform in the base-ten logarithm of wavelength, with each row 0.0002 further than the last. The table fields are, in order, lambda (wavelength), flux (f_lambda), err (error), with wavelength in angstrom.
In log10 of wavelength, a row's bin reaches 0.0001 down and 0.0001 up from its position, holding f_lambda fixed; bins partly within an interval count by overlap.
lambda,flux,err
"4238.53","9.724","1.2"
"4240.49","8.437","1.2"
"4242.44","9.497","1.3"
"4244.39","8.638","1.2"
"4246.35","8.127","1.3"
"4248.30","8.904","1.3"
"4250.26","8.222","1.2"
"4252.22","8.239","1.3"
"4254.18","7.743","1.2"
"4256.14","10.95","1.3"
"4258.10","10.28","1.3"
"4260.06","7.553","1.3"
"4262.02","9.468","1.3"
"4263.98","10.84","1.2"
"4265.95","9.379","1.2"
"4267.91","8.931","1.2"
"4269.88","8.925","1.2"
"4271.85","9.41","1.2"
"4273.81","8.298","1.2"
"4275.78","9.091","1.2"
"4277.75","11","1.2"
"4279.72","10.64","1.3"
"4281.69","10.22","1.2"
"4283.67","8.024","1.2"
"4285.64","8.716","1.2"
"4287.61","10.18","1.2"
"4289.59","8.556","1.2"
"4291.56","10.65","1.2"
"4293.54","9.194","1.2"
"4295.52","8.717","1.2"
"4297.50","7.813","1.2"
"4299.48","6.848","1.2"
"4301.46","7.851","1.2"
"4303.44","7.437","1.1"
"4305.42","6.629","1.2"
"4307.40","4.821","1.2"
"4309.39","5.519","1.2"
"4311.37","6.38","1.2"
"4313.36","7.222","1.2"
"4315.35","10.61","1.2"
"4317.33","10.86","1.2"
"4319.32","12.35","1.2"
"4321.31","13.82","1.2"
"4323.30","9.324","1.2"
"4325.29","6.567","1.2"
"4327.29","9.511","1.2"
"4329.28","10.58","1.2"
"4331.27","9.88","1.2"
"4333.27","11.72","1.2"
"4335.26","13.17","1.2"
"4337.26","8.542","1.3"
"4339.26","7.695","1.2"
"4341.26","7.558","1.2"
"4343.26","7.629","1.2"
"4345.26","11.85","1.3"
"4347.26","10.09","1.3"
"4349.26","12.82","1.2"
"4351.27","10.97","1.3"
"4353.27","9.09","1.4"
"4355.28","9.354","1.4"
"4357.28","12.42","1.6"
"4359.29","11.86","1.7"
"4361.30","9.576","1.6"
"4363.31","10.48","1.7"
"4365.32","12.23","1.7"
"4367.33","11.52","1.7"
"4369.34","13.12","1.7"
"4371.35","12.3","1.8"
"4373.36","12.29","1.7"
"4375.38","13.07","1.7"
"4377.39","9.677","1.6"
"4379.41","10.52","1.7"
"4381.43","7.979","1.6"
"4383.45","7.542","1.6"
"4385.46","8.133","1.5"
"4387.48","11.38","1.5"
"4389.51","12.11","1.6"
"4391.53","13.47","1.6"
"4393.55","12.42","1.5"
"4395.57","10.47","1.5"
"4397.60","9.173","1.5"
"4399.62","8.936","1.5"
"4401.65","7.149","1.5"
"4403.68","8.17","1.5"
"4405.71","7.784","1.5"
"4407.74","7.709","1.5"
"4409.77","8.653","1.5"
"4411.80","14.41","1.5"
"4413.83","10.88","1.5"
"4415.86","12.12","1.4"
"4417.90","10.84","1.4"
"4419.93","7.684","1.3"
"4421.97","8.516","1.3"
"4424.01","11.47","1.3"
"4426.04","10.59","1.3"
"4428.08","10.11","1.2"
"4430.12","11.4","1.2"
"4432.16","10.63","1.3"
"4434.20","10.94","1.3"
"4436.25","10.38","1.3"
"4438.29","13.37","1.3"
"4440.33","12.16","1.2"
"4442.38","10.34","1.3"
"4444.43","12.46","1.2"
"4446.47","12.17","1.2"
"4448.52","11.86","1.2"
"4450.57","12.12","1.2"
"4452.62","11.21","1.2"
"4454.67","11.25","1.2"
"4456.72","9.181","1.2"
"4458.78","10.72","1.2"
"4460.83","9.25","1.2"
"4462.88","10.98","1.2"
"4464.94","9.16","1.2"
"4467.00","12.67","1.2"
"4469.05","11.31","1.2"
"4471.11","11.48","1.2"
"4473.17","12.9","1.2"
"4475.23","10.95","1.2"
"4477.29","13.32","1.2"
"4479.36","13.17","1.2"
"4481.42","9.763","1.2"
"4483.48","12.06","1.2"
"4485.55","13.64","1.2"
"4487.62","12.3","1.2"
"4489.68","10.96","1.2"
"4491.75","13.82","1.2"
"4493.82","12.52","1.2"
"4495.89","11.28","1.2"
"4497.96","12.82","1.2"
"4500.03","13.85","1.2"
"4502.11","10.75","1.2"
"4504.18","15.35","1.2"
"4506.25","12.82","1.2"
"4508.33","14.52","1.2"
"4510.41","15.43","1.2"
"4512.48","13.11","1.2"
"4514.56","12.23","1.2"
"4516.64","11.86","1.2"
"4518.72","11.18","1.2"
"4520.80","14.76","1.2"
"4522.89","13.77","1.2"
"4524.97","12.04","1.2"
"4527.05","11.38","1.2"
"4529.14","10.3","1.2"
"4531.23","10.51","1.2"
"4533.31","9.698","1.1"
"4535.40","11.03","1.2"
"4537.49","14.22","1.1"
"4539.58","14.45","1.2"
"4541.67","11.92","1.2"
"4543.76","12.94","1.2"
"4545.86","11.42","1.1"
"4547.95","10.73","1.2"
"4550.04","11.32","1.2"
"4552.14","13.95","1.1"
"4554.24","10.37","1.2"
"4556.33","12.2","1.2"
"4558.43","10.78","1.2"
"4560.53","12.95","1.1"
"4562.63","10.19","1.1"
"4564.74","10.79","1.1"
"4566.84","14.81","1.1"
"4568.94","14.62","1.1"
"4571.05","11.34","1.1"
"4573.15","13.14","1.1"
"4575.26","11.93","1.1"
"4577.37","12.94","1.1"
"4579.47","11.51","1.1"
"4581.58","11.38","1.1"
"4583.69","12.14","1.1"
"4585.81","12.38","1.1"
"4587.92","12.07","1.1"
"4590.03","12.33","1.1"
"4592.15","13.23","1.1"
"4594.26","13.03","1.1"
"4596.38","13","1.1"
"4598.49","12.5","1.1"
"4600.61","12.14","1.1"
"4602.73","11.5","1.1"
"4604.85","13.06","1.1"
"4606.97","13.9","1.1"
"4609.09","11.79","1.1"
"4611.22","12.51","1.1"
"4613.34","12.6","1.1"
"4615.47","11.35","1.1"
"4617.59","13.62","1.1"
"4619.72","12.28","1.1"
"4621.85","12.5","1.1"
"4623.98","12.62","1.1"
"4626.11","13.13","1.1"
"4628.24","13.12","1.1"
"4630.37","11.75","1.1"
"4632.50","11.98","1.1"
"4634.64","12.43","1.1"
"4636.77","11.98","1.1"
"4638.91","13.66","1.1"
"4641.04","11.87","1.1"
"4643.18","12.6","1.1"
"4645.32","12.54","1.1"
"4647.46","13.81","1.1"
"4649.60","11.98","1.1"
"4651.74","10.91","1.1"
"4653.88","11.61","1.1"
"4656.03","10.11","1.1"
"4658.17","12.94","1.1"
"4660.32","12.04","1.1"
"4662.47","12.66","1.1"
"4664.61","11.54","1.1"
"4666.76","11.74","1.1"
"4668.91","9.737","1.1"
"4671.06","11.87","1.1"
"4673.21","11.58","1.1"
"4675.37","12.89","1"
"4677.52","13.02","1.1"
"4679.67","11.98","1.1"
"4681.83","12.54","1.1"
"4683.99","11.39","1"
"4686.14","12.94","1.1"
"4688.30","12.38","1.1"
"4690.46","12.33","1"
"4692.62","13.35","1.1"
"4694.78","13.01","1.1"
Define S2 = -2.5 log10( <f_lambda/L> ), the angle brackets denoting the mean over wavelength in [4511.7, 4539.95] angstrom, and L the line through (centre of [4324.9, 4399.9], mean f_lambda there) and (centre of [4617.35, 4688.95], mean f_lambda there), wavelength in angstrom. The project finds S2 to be -0.06 mag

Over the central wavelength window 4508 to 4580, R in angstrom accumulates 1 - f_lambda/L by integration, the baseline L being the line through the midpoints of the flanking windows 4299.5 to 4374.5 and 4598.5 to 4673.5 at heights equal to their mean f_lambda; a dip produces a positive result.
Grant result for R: -4.9 angstrom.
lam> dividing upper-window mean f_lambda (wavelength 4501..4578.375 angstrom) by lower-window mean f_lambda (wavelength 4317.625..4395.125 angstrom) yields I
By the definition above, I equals 1.2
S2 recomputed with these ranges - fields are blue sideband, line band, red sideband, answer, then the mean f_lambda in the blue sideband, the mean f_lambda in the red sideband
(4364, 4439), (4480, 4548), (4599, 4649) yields -0.08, 10.5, 12.5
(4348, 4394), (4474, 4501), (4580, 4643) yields -0.06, 11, 12.5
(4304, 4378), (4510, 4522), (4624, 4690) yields -0.16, 10.1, 12.2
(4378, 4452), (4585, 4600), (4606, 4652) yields -0.04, 10.4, 12.5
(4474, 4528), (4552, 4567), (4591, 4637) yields 0.08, 12.7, 12.6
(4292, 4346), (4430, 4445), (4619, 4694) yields -0.14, 8.9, 12.2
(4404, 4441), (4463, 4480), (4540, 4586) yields -0.07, 10.5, 12.1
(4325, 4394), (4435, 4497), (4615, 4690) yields -0.04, 10.6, 12.2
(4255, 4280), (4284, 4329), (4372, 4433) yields 0.13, 9.56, 10.2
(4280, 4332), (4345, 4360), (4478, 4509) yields -0.13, 8.8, 12.6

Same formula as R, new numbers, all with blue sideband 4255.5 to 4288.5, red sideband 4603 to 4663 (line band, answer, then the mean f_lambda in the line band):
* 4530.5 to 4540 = -0.2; 11.9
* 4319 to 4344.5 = 0.4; 9.82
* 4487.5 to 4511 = -3.5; 13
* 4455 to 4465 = 0.9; 10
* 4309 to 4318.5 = 1.4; 8.37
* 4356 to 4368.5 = -1.3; 11.3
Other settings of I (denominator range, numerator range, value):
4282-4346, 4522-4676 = 1.36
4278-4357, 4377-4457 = 1.13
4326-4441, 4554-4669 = 1.18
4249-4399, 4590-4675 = 1.26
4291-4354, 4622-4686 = 1.33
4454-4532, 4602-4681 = 1.01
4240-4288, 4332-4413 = 1.13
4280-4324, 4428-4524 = 1.38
